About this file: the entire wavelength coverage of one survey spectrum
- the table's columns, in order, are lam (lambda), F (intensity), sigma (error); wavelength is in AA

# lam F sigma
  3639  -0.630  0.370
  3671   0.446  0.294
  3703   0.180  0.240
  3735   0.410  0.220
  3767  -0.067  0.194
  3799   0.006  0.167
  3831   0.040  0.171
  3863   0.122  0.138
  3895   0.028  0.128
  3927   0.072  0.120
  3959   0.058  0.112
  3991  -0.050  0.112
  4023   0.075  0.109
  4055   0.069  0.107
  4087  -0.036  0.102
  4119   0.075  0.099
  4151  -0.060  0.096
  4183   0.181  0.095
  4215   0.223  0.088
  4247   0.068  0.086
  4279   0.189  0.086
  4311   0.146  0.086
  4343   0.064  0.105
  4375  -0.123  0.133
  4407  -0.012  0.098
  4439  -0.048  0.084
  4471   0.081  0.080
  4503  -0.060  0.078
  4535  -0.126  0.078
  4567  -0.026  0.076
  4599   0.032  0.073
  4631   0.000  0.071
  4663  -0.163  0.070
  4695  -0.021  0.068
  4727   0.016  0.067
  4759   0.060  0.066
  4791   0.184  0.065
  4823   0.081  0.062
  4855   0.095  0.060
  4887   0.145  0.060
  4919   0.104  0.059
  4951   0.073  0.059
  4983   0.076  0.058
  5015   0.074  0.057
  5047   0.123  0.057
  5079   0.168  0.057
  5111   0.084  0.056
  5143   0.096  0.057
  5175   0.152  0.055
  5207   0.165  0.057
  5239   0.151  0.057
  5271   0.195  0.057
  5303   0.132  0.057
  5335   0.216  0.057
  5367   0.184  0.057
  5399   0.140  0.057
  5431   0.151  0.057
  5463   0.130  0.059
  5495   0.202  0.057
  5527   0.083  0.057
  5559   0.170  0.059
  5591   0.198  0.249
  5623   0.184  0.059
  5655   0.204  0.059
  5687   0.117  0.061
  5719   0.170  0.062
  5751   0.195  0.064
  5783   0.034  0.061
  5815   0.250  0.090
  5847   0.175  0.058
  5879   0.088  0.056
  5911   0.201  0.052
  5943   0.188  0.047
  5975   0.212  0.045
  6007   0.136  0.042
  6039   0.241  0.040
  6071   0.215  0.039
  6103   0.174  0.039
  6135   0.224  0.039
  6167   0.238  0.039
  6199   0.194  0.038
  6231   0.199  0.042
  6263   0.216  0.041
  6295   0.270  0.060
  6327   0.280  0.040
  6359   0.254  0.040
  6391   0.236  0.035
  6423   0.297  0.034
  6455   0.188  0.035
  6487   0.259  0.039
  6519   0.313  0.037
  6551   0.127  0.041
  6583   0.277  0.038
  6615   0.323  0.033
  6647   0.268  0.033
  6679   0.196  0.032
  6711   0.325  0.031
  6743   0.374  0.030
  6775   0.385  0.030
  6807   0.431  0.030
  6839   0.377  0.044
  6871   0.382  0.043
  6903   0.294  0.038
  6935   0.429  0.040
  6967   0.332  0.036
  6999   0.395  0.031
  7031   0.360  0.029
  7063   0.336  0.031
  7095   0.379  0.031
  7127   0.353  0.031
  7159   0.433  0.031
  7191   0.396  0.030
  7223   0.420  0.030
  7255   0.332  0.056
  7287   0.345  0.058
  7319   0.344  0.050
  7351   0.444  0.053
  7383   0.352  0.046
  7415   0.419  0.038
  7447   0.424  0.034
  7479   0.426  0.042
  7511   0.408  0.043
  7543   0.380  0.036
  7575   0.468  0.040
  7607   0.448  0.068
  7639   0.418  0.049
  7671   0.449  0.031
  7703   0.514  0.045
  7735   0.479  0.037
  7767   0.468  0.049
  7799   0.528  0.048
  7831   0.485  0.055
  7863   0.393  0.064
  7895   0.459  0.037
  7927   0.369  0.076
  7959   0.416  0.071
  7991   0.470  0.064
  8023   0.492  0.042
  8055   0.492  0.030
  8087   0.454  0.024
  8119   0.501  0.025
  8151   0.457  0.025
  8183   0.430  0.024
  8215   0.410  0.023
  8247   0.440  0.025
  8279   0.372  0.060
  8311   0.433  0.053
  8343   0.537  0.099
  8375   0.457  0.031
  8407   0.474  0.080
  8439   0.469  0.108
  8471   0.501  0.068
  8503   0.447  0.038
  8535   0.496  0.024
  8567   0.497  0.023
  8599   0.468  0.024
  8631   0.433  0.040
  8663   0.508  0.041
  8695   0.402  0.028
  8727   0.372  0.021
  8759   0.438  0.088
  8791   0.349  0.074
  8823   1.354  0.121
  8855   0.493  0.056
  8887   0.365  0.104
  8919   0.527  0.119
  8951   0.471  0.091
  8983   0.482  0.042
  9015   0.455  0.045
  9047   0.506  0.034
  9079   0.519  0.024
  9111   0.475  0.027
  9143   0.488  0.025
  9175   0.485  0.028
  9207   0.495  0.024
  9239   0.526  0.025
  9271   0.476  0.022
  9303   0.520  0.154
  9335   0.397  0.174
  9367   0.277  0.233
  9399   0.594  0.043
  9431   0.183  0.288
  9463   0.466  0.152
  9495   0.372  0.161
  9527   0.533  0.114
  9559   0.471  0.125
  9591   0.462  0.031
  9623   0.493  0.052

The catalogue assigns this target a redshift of 0.686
